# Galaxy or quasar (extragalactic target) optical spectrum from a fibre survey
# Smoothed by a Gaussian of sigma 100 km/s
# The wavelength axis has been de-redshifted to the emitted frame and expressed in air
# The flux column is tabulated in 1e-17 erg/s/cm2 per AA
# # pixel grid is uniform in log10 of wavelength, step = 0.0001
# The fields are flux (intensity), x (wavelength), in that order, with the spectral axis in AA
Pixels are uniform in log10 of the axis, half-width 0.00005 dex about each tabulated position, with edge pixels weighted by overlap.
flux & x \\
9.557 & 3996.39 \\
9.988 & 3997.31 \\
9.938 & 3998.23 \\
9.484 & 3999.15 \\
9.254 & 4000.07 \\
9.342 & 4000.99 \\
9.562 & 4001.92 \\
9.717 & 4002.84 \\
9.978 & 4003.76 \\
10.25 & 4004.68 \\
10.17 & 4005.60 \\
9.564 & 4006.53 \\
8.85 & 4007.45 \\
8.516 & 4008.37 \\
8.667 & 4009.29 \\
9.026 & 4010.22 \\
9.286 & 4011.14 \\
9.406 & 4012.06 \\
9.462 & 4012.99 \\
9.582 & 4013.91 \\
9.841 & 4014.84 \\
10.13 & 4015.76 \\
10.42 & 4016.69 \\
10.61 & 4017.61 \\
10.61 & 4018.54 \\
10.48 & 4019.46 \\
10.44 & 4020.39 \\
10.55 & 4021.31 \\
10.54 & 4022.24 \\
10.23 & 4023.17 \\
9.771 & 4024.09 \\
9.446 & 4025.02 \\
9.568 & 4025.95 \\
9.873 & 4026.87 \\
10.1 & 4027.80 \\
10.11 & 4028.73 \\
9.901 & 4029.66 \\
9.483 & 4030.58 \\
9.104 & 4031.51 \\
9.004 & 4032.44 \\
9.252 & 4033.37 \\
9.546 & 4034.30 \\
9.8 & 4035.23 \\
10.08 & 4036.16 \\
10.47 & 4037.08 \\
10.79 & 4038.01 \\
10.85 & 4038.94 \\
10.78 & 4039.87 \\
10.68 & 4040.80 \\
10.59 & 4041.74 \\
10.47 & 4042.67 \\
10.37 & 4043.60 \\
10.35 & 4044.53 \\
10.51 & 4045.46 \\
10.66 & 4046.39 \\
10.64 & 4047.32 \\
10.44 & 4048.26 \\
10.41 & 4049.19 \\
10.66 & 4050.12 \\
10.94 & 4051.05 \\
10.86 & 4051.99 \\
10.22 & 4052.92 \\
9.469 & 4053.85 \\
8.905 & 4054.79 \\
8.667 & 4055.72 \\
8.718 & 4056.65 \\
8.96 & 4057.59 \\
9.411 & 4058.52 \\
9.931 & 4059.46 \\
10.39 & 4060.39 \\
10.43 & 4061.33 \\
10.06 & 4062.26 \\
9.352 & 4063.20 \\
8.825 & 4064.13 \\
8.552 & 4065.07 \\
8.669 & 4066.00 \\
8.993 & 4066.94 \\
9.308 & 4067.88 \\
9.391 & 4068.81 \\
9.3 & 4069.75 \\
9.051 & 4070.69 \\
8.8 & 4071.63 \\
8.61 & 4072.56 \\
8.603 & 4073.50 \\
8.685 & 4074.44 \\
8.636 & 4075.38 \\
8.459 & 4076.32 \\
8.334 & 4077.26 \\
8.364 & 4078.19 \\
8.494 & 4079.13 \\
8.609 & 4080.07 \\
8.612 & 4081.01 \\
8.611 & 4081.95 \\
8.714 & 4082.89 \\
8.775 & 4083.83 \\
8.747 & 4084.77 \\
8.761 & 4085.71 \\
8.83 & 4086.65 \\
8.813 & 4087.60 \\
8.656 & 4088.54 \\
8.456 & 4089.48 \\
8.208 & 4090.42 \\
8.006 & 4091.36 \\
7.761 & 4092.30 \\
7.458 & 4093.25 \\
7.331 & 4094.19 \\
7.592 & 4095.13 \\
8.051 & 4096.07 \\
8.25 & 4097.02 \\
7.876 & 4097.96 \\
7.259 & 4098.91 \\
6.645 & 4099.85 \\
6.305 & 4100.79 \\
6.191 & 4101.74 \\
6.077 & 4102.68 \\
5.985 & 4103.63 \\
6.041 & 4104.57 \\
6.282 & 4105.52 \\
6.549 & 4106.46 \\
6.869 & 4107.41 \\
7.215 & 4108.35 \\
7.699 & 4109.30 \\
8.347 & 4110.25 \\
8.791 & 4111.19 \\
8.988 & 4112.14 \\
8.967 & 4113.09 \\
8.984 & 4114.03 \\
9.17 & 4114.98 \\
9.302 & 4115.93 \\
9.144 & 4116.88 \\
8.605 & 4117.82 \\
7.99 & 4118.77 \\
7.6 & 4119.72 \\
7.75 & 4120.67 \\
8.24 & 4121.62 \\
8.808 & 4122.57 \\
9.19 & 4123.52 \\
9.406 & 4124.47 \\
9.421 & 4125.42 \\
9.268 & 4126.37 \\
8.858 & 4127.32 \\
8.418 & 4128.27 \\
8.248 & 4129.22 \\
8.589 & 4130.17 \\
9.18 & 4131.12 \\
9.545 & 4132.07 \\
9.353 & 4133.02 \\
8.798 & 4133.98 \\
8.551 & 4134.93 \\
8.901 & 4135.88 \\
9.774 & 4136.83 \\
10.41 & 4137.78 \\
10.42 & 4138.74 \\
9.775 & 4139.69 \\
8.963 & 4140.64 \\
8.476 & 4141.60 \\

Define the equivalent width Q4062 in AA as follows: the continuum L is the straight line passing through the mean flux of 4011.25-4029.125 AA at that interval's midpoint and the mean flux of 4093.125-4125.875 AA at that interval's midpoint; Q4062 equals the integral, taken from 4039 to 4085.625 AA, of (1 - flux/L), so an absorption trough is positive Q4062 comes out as -2.3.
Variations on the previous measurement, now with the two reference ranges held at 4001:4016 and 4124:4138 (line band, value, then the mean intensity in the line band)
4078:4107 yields 4.6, 7.74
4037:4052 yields -2.0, 10.6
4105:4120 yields 1.6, 8.16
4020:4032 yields -0.6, 9.93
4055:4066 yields 0.0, 9.36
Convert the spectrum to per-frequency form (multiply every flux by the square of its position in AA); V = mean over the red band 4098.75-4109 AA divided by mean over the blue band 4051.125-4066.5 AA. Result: 0.7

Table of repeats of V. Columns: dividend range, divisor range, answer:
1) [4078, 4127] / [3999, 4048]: 0.85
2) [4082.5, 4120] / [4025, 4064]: 0.81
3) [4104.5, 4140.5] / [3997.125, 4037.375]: 0.93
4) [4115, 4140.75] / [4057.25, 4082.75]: 1.03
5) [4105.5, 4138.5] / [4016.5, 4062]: 0.89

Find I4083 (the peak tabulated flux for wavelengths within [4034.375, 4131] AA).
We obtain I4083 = 10.94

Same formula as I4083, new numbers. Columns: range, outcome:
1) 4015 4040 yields 10.85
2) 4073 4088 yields 8.83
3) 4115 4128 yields 9.421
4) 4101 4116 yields 9.302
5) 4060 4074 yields 10.43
